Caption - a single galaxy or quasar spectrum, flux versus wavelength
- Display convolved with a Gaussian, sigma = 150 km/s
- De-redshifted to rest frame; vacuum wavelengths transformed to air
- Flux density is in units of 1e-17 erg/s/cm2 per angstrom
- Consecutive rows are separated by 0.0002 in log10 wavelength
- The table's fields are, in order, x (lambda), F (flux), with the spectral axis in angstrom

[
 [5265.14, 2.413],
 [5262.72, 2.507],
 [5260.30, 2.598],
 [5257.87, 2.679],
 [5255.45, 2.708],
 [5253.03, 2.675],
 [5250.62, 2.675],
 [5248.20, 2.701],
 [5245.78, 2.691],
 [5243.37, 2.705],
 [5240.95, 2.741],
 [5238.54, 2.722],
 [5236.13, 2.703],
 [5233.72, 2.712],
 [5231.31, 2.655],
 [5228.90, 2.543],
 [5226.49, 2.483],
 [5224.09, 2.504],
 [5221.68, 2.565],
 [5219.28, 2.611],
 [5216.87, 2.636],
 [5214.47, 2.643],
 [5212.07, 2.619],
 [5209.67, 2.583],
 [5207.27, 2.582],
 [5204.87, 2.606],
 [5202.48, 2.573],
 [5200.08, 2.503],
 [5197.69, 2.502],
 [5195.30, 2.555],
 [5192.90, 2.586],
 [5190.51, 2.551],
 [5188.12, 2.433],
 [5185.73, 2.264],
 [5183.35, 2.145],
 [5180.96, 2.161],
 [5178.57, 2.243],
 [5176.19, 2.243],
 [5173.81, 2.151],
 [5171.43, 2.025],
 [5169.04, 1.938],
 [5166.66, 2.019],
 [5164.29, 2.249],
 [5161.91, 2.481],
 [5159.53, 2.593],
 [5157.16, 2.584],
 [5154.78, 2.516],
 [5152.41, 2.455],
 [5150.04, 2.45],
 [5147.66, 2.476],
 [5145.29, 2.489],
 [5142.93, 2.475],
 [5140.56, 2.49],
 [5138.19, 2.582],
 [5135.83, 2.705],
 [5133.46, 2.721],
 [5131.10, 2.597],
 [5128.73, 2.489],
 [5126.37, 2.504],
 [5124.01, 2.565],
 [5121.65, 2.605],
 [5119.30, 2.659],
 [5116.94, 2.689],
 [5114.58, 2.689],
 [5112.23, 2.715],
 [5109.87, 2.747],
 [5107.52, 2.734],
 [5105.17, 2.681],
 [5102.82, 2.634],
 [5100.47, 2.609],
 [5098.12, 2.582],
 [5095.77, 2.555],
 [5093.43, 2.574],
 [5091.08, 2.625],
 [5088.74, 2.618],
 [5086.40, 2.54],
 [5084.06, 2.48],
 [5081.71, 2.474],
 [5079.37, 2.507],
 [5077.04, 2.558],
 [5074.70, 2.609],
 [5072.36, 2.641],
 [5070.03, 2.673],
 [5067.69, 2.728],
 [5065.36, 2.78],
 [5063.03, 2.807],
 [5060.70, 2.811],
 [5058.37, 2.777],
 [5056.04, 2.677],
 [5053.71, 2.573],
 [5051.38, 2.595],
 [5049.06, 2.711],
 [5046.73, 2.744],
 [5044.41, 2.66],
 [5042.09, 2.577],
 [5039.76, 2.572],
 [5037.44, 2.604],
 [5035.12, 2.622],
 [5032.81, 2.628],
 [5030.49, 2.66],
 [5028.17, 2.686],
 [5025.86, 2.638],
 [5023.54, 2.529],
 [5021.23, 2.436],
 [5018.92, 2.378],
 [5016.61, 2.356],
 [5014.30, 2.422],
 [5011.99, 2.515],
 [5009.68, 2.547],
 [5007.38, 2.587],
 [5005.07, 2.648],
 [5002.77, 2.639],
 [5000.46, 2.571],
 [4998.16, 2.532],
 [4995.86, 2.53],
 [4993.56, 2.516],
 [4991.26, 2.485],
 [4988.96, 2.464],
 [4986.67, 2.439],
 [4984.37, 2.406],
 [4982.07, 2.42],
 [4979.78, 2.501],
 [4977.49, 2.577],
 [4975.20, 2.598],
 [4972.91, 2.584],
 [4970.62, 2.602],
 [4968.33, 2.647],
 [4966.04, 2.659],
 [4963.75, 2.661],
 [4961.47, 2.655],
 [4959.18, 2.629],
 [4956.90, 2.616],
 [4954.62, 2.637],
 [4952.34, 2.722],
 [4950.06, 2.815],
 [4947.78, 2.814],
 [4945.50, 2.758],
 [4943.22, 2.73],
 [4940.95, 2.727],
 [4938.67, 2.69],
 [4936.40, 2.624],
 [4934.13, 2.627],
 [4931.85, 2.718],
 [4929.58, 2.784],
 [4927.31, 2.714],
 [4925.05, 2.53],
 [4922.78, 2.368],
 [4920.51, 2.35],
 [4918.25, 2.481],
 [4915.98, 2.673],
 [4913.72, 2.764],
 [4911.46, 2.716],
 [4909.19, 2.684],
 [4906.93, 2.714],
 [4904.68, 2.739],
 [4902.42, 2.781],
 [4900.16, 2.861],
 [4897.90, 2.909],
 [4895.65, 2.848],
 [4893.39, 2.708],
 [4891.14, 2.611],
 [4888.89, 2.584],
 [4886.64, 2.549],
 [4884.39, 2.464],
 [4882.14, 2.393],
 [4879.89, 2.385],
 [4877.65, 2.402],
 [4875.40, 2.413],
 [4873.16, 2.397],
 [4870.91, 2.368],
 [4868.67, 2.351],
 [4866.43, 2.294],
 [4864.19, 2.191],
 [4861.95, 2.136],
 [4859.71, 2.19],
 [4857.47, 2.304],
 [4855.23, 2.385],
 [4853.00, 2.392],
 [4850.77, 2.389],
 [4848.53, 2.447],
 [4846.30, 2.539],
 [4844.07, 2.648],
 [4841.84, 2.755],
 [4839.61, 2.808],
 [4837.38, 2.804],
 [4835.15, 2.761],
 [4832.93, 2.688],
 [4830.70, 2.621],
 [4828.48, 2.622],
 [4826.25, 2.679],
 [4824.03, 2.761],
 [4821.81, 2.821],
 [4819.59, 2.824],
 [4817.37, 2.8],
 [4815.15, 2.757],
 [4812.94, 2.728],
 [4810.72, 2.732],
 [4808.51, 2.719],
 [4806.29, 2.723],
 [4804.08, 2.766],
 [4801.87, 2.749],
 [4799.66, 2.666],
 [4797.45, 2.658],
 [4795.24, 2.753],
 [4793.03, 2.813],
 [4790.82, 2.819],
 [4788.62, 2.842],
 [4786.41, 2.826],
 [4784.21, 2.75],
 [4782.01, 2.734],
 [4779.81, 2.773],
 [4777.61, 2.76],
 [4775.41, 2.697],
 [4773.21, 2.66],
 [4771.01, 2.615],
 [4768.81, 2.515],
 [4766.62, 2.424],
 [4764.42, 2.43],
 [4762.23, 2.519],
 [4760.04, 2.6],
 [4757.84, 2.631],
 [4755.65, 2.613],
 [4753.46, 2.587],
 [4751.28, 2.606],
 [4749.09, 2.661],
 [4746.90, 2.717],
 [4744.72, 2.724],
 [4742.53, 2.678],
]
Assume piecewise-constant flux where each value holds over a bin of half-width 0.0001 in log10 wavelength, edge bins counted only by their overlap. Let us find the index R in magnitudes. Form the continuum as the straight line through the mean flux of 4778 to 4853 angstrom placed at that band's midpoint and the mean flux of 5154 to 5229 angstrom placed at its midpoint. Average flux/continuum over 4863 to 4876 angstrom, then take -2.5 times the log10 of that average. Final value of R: 0.15 mag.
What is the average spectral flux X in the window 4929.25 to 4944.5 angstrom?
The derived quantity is 2.7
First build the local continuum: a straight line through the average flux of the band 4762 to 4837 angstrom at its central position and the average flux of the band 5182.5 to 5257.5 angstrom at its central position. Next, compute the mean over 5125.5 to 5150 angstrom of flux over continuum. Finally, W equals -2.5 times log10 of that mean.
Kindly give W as 0.028 mag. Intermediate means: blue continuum 2.71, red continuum 2.59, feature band 2.55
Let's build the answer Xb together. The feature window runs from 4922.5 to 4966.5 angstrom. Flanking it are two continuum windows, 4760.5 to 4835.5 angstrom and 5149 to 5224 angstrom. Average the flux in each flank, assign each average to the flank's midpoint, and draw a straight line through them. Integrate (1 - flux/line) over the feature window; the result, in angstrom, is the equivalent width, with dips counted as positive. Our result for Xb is -1.4 angstrom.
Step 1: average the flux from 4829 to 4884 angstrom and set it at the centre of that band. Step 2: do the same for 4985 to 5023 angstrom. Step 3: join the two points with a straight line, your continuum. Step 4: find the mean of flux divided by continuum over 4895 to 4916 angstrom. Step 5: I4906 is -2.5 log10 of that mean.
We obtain -0.12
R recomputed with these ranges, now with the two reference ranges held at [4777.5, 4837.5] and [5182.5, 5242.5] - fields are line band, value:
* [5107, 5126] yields -0.024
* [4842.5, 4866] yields 0.153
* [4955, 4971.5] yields 0.016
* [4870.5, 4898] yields 0.075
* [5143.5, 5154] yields 0.052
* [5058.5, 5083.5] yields -0.013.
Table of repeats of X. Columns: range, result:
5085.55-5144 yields 2.62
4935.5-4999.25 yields 2.61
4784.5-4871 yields 2.62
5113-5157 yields 2.57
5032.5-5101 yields 2.63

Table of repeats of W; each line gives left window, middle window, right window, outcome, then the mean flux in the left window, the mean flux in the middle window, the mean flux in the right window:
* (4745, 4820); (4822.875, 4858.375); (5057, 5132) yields 0.032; 2.69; 2.6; 2.63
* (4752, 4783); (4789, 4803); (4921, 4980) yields -0.053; 2.61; 2.75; 2.65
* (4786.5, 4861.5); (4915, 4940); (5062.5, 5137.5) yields 0.022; 2.66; 2.6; 2.63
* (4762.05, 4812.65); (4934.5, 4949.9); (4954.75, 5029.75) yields -0.058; 2.7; 2.73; 2.55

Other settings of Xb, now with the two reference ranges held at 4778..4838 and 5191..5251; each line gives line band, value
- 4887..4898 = 0.1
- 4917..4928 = 0.9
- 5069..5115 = 0.8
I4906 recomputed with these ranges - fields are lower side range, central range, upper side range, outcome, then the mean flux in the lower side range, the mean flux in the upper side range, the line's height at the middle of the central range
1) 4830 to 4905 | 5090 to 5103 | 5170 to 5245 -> -0.03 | 2.53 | 2.5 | 2.51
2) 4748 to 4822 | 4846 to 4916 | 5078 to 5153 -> 0.06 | 2.69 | 2.59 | 2.66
